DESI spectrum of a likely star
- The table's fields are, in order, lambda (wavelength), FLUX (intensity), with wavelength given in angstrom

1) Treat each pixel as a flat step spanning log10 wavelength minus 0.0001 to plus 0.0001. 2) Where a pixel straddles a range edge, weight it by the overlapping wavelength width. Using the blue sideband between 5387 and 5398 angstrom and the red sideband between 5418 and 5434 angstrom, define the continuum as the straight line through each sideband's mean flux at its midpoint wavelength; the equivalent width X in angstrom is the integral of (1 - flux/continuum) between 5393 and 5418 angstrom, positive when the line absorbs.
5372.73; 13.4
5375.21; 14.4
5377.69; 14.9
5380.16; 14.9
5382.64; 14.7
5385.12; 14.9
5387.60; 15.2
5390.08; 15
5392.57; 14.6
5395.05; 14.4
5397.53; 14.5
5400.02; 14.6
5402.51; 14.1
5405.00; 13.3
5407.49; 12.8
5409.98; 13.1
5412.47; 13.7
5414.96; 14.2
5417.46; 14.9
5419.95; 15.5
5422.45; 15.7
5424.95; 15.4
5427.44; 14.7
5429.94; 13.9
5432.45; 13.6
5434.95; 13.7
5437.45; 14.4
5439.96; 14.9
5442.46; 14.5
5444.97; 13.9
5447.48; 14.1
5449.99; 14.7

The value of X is 1.4 angstrom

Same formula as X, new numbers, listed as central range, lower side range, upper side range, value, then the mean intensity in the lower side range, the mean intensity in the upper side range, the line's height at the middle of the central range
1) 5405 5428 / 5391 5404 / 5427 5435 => -0.4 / 14.4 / 13.9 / 14.1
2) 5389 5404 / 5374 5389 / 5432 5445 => 0.2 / 14.8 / 14.2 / 14.7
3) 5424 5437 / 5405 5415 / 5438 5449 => -0.3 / 13.3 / 14.4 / 14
